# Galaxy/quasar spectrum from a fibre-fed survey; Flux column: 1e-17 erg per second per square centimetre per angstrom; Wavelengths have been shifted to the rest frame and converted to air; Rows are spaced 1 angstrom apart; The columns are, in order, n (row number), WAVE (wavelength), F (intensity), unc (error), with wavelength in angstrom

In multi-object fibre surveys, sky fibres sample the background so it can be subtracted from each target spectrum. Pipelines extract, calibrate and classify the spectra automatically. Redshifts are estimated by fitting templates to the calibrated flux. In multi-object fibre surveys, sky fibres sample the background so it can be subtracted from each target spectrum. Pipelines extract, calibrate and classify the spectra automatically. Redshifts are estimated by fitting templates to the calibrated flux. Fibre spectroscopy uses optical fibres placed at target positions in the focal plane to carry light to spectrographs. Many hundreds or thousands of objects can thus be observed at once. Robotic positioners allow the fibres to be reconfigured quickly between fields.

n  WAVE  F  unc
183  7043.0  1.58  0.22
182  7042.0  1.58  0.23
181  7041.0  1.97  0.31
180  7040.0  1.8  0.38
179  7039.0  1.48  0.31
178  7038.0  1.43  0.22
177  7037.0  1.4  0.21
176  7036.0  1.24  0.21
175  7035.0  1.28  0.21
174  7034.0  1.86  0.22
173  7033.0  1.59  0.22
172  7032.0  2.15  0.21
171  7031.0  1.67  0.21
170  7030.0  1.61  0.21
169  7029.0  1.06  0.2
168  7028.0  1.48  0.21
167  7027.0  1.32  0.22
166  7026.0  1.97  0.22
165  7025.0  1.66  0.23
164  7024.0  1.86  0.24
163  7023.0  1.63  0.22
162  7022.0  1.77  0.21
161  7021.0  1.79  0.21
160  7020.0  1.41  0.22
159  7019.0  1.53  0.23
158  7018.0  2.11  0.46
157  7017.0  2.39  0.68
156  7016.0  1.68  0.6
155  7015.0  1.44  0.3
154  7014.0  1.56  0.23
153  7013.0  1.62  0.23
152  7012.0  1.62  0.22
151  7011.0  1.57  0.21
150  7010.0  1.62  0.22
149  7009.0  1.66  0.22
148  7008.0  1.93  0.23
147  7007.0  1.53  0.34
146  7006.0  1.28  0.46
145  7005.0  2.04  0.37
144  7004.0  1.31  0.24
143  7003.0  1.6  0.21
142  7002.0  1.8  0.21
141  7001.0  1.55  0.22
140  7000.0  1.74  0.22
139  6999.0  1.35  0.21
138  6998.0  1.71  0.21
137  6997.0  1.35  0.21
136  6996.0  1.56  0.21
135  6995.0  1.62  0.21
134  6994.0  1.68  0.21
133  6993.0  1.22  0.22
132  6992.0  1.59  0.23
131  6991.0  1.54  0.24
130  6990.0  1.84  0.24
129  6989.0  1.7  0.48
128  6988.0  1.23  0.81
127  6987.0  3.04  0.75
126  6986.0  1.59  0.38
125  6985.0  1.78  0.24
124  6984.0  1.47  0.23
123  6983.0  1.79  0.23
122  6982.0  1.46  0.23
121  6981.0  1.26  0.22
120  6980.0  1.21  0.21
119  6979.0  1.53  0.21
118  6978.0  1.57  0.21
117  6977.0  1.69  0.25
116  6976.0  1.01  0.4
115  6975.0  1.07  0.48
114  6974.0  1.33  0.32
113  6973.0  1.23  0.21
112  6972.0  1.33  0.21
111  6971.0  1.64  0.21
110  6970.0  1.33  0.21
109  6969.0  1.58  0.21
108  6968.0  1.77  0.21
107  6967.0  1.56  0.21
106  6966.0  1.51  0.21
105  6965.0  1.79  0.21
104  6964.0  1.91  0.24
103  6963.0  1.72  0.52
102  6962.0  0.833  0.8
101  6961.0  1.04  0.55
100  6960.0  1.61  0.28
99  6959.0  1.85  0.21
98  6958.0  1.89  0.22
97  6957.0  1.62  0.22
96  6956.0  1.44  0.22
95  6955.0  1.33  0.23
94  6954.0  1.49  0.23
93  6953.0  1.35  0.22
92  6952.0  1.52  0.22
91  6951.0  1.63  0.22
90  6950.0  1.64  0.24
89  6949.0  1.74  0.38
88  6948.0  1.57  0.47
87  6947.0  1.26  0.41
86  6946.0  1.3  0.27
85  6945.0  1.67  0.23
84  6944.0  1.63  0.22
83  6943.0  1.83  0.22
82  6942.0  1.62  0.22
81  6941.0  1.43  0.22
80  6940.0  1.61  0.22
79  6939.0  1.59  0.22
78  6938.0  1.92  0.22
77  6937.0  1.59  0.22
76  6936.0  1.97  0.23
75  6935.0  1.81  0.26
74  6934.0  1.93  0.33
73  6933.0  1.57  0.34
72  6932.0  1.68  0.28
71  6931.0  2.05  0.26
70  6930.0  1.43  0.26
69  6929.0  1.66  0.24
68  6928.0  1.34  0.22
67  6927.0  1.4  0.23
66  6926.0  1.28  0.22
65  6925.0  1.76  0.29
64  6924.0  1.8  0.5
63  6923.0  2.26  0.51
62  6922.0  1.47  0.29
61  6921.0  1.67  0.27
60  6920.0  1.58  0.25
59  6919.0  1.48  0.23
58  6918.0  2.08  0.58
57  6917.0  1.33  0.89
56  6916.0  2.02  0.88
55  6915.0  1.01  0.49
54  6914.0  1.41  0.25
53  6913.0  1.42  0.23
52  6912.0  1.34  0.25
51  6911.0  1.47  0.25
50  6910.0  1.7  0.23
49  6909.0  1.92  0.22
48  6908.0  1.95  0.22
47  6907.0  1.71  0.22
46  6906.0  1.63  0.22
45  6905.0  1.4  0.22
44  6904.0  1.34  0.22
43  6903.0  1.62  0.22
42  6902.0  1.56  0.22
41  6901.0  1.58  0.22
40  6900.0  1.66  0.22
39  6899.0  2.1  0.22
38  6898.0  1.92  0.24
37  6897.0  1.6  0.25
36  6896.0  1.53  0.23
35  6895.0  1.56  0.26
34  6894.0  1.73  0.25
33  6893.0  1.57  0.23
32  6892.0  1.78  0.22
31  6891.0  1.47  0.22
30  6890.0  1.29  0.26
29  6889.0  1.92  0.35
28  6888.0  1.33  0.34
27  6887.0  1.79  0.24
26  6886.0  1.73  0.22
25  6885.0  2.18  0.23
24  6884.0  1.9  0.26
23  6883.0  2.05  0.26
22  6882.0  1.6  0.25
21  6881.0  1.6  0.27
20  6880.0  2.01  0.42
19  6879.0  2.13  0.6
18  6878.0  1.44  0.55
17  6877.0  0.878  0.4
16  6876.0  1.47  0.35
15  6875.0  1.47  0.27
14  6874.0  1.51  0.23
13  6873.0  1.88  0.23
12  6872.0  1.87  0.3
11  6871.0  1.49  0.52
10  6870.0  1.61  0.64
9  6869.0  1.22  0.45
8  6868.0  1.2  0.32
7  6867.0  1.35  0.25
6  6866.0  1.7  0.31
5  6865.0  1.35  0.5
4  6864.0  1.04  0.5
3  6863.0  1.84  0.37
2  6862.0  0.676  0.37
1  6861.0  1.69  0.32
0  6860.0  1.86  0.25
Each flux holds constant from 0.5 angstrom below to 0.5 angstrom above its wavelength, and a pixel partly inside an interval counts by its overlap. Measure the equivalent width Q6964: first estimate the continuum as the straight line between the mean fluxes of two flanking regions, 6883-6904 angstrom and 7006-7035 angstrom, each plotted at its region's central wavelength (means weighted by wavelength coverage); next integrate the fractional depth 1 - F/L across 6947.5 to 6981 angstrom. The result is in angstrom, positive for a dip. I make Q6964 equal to 3.73 angstrom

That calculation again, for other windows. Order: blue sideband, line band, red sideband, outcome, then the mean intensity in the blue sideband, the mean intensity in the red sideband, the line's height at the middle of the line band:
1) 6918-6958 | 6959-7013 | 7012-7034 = 3.3 angstrom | 1.62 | 1.68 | 1.66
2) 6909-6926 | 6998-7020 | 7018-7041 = -0.7 angstrom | 1.61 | 1.61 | 1.61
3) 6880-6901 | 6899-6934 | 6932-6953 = 1.3 angstrom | 1.72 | 1.64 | 1.68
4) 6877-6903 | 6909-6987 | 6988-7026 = 4.8 angstrom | 1.7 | 1.64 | 1.67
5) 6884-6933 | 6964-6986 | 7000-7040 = 2.0 angstrom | 1.64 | 1.63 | 1.63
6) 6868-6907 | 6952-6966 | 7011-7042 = 1.0 angstrom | 1.64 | 1.64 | 1.64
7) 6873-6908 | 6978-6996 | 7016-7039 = 0.3 angstrom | 1.66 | 1.64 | 1.65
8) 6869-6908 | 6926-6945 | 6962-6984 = -1.3 angstrom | 1.65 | 1.47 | 1.55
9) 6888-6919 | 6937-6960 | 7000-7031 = 0.6 angstrom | 1.61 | 1.65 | 1.63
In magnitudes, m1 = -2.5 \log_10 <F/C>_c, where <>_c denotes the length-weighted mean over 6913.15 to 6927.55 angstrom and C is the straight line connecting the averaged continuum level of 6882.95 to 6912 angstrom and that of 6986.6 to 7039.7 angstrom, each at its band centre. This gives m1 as 0.04 mag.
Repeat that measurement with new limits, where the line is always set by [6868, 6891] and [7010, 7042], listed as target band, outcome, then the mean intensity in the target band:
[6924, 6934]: 0.02 mag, 1.6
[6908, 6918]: 0.05 mag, 1.56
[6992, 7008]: 0.05 mag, 1.57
